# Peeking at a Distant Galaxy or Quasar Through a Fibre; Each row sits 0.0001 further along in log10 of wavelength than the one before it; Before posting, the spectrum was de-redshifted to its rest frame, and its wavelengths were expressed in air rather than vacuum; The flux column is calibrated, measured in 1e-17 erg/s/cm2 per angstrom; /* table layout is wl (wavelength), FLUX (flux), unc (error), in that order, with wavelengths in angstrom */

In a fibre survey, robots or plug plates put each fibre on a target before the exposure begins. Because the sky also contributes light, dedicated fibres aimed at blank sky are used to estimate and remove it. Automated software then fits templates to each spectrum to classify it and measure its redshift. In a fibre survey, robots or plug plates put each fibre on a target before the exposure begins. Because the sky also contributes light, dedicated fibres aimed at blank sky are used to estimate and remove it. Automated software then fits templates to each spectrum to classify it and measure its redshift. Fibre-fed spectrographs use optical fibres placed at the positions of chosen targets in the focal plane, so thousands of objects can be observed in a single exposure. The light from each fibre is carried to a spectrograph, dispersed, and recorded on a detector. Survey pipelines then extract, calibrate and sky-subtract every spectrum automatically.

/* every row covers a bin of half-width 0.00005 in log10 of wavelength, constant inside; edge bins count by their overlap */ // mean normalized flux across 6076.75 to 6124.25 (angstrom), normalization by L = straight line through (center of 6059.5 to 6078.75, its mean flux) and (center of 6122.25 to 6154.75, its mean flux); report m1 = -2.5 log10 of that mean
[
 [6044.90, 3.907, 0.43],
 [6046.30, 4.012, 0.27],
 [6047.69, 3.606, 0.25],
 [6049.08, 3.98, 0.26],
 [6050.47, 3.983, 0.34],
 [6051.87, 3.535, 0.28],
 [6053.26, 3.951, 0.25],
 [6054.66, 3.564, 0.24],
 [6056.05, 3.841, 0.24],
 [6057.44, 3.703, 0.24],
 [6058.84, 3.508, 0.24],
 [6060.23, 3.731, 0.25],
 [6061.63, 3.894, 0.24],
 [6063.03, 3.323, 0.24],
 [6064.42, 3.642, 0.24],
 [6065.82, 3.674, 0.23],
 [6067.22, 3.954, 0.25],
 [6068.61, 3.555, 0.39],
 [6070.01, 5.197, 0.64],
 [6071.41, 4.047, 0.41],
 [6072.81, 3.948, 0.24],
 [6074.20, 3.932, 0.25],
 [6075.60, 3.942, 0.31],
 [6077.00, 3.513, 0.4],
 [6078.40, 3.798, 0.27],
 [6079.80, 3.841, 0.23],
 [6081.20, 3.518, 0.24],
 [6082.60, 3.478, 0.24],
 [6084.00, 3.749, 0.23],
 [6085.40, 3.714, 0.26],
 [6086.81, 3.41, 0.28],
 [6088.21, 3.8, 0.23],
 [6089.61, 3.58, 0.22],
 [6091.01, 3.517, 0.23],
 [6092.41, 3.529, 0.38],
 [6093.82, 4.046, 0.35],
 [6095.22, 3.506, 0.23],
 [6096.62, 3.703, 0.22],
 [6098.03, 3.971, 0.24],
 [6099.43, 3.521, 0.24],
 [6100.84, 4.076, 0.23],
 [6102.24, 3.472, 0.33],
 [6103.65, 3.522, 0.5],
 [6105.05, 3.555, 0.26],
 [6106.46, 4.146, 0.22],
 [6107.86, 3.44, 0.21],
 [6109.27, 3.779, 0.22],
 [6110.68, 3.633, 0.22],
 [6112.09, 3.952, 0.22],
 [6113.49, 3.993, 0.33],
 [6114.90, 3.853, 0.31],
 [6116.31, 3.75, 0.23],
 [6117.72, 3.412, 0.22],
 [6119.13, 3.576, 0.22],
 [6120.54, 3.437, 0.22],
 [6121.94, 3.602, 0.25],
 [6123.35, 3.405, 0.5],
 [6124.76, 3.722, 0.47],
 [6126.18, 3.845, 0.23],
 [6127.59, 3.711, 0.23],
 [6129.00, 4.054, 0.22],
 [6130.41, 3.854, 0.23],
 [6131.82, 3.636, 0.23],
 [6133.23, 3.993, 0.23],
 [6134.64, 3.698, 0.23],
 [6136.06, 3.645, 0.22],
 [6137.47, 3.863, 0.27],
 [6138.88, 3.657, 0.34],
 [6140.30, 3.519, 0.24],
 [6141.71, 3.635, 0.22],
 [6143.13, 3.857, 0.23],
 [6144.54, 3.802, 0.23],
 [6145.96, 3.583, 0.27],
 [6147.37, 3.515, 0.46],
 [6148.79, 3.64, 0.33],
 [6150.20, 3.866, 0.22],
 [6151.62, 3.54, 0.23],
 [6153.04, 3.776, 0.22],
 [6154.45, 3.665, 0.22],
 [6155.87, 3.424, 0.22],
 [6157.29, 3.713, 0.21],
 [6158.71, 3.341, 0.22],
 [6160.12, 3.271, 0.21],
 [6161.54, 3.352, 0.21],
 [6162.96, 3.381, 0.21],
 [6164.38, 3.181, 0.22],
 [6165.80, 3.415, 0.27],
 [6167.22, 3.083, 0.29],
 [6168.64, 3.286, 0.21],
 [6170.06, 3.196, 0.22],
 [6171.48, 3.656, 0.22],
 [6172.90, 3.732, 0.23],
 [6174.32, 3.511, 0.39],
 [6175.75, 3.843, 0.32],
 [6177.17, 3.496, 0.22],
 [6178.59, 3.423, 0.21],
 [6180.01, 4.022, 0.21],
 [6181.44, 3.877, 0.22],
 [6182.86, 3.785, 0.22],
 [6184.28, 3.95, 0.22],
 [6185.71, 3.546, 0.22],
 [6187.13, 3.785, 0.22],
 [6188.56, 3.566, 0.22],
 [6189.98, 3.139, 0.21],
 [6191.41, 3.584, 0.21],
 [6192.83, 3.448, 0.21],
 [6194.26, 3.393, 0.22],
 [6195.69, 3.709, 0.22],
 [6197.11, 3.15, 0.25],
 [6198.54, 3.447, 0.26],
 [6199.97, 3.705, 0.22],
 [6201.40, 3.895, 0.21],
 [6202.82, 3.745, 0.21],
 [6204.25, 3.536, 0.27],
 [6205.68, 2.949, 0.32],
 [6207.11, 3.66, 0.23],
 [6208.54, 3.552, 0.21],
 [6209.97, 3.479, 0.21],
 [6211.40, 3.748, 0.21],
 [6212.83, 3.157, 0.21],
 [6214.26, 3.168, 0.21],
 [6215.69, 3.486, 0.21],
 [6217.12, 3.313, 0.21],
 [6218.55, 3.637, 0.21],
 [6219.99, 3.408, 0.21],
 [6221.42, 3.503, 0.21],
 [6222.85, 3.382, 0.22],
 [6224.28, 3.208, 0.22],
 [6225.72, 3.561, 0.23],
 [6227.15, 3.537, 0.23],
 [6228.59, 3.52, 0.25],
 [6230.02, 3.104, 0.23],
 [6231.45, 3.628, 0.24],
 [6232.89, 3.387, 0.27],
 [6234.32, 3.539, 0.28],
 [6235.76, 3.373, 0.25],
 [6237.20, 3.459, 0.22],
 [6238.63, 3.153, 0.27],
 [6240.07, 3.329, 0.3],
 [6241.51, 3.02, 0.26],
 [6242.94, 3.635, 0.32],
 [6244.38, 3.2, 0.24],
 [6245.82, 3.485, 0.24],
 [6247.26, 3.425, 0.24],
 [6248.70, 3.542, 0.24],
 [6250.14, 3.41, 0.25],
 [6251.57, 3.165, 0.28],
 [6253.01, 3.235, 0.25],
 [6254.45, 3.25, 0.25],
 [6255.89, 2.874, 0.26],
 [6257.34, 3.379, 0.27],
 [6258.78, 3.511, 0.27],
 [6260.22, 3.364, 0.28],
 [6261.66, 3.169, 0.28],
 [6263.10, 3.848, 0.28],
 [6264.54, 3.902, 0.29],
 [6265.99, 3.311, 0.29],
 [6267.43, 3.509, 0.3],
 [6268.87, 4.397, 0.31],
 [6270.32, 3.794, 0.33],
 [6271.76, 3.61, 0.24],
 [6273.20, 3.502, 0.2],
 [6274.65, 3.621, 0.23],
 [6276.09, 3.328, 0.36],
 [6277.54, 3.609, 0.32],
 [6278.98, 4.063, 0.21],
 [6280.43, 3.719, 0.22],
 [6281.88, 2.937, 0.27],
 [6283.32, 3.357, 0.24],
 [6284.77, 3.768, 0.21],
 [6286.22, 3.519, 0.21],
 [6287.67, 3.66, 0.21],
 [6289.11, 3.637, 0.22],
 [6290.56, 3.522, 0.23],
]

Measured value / 0.04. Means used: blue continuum 3.87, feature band 3.67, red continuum 3.72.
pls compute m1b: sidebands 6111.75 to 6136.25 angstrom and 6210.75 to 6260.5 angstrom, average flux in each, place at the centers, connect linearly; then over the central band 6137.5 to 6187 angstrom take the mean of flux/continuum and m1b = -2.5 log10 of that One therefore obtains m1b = 0.01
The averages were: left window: 3.73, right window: 3.37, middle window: 3.58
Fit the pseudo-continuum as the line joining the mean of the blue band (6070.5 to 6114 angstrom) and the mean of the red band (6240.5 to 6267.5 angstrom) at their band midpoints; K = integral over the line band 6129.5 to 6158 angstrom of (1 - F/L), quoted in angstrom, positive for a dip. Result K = -0.6 angstrom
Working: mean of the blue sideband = 3.74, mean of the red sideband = 3.38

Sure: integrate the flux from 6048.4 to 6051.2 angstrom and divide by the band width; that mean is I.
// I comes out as 3.97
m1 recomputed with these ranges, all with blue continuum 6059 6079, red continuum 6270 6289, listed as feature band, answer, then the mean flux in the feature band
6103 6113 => 0.02 mag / 3.73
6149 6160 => 0.04 mag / 3.6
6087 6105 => 0.04 mag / 3.68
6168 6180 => 0.05 mag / 3.55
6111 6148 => 0.02 mag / 3.71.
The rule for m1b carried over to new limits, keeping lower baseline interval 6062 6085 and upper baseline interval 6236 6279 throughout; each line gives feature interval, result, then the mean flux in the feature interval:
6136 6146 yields -0.005 mag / 3.71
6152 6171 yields 0.077 mag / 3.4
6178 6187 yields -0.049 mag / 3.77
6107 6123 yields 0.019 mag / 3.68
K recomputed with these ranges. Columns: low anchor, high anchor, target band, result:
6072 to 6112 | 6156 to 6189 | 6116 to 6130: 0.0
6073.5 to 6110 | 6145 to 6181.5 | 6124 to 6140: -0.8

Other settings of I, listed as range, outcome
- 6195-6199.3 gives 3.44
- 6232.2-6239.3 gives 3.39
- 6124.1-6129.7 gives 3.83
